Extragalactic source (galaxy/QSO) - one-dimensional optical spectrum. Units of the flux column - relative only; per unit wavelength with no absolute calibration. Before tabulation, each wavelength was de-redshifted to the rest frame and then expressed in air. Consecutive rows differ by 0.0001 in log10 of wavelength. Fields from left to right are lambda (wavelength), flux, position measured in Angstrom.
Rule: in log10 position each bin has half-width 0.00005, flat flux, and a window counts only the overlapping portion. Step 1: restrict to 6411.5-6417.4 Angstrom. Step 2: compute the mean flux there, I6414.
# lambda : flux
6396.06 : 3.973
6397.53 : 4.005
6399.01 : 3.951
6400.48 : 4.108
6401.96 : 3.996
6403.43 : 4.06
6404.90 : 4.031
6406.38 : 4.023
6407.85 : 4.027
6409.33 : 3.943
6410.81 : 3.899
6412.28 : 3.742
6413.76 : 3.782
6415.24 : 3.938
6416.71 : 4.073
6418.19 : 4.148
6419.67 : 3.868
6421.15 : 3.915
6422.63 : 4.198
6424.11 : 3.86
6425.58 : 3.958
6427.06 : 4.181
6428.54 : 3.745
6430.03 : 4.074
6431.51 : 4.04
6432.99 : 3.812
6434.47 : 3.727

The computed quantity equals 3.89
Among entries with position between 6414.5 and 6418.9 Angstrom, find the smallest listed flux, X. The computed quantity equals 3.938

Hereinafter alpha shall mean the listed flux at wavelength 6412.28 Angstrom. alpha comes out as 3.742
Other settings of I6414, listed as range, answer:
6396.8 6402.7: 4.01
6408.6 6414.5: 3.84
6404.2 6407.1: 4.02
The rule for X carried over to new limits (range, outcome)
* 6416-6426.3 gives 3.86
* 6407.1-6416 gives 3.742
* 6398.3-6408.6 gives 3.951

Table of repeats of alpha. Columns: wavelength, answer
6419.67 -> 3.868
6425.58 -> 3.958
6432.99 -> 3.812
